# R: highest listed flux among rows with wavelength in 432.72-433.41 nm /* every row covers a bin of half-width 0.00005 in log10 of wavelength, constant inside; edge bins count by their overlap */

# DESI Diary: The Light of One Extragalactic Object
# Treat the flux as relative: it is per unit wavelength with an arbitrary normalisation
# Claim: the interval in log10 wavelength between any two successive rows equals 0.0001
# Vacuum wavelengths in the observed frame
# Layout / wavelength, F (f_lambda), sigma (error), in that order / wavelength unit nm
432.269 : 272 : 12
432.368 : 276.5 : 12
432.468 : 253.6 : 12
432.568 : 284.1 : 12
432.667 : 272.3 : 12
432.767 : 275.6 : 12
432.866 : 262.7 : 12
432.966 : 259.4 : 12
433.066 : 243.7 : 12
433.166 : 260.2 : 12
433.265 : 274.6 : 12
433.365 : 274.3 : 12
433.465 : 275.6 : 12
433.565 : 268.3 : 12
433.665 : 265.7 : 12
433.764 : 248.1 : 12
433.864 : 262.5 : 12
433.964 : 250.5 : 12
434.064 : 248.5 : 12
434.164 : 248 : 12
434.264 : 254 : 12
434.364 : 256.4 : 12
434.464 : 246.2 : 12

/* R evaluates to 275.6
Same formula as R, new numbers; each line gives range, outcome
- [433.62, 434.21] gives 265.7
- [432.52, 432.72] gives 284.1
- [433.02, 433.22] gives 260.2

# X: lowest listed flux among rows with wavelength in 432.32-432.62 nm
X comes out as 253.6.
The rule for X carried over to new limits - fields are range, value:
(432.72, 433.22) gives 243.7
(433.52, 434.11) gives 248.1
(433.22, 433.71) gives 265.7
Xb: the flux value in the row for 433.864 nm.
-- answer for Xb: 262.5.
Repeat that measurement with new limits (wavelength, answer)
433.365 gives 274.3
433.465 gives 275.6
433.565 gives 268.3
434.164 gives 248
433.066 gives 243.7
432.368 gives 276.5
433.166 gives 260.2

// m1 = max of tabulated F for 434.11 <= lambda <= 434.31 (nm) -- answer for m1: 254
